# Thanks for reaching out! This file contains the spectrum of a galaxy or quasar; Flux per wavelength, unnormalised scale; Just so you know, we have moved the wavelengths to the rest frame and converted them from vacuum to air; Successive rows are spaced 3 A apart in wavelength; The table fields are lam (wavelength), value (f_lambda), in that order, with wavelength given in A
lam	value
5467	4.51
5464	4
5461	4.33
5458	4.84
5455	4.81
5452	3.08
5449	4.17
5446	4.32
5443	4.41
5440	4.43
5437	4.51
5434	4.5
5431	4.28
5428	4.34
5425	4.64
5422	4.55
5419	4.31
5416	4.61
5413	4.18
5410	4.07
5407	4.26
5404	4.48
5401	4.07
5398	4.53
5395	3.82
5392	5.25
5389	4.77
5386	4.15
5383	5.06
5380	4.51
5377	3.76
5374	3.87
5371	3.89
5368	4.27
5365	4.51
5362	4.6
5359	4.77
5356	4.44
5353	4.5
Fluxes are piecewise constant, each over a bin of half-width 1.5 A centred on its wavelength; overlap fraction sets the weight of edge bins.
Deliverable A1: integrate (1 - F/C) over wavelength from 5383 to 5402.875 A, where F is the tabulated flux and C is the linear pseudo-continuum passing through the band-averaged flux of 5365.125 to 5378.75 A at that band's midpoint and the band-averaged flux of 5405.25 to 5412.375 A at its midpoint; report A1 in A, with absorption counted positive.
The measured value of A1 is -1.8 A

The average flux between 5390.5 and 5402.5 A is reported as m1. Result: 4.42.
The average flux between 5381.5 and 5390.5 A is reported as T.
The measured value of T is 4.66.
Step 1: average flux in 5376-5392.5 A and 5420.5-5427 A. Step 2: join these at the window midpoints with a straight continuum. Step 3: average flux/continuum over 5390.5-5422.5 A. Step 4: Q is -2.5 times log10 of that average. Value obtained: 0.05 mag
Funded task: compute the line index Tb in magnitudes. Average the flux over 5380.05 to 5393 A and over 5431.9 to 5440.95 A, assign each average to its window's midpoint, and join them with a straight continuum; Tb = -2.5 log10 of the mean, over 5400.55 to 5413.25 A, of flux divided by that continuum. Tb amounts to 0.10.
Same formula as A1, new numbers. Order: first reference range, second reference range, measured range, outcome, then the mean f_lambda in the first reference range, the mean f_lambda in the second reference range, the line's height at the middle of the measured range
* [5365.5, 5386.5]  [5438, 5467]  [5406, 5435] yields -0.8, 4.23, 4.28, 4.26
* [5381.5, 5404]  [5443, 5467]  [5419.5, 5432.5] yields -0.2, 4.52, 4.25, 4.38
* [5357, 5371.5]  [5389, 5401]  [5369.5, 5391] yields 0.8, 4.44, 4.5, 4.48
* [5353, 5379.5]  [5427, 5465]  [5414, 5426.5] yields -0.6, 4.29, 4.31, 4.3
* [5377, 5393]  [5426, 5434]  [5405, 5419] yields 0.6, 4.64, 4.37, 4.48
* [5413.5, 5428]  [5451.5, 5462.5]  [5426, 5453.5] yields 1.2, 4.48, 4.37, 4.43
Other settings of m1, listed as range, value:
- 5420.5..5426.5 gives 4.59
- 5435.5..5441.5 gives 4.47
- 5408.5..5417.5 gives 4.29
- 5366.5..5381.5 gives 4.06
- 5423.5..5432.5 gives 4.42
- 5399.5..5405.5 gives 4.28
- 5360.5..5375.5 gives 4.23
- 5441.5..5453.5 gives 4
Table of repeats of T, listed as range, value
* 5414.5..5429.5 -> 4.49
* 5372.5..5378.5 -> 3.81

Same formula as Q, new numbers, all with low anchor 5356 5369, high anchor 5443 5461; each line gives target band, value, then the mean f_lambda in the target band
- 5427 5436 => -0.01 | 4.38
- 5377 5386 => -0.01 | 4.51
